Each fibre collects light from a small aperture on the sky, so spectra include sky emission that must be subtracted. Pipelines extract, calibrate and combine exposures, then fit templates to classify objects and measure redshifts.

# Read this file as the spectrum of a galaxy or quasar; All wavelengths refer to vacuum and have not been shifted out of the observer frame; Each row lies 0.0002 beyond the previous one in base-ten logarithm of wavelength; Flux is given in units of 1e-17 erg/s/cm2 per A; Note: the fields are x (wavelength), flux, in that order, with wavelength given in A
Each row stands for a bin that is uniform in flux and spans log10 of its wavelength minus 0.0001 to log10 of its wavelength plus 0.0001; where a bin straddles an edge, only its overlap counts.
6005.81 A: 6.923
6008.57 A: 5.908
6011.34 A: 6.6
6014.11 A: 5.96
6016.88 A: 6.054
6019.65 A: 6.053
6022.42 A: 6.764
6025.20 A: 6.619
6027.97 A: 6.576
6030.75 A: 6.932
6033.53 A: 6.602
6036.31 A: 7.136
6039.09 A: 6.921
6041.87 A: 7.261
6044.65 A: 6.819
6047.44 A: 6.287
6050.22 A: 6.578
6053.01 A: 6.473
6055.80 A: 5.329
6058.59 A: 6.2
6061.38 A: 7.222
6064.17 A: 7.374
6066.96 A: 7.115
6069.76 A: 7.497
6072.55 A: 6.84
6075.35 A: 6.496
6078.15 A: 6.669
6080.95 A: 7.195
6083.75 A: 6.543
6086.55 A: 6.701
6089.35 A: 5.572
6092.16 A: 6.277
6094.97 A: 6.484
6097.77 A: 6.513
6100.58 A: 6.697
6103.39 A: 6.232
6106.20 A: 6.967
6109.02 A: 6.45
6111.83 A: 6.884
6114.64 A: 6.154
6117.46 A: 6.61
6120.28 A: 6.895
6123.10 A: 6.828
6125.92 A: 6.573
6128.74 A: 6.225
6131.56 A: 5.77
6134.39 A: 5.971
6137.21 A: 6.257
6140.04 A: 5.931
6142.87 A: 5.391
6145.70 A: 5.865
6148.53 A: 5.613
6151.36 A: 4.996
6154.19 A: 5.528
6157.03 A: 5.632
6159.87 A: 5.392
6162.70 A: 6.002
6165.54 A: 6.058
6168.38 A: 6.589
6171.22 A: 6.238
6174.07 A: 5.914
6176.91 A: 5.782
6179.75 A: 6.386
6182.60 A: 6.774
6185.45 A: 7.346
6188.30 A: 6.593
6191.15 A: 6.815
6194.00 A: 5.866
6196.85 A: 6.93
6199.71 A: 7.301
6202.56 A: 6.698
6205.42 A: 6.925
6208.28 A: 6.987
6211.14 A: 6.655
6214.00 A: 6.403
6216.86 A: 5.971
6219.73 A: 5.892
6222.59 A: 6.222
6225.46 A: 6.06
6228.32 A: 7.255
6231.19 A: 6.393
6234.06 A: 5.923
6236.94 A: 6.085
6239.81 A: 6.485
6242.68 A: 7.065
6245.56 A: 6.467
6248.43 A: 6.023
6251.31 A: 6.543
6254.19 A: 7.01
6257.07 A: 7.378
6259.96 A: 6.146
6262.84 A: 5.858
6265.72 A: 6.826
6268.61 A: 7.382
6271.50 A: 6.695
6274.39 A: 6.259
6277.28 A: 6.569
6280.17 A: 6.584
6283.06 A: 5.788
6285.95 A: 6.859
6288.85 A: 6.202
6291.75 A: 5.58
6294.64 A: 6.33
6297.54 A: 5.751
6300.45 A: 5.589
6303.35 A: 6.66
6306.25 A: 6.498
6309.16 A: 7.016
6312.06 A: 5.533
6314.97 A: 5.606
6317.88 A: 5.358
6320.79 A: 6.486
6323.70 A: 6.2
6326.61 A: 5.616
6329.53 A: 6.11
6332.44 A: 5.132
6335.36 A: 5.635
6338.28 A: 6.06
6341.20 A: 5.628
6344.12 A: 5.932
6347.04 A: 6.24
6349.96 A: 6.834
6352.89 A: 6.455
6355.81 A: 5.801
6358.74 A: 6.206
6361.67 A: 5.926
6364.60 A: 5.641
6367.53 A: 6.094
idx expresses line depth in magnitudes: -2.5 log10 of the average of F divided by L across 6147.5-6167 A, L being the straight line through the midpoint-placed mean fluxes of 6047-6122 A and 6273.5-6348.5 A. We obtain 0.15 mag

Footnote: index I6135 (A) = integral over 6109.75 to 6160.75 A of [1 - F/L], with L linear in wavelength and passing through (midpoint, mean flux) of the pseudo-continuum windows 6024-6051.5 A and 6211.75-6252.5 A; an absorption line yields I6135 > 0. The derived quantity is 4.1 A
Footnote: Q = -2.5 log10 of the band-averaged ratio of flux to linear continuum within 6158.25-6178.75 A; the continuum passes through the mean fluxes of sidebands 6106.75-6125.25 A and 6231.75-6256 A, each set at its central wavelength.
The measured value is 0.10 mag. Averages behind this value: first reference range 6.65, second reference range 6.46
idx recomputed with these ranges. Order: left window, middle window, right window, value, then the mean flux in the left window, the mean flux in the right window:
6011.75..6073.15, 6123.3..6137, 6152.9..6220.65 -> 0.05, 6.66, 6.37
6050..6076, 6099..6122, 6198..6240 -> 0.01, 6.72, 6.49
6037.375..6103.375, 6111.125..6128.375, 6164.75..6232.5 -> 0.00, 6.65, 6.51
